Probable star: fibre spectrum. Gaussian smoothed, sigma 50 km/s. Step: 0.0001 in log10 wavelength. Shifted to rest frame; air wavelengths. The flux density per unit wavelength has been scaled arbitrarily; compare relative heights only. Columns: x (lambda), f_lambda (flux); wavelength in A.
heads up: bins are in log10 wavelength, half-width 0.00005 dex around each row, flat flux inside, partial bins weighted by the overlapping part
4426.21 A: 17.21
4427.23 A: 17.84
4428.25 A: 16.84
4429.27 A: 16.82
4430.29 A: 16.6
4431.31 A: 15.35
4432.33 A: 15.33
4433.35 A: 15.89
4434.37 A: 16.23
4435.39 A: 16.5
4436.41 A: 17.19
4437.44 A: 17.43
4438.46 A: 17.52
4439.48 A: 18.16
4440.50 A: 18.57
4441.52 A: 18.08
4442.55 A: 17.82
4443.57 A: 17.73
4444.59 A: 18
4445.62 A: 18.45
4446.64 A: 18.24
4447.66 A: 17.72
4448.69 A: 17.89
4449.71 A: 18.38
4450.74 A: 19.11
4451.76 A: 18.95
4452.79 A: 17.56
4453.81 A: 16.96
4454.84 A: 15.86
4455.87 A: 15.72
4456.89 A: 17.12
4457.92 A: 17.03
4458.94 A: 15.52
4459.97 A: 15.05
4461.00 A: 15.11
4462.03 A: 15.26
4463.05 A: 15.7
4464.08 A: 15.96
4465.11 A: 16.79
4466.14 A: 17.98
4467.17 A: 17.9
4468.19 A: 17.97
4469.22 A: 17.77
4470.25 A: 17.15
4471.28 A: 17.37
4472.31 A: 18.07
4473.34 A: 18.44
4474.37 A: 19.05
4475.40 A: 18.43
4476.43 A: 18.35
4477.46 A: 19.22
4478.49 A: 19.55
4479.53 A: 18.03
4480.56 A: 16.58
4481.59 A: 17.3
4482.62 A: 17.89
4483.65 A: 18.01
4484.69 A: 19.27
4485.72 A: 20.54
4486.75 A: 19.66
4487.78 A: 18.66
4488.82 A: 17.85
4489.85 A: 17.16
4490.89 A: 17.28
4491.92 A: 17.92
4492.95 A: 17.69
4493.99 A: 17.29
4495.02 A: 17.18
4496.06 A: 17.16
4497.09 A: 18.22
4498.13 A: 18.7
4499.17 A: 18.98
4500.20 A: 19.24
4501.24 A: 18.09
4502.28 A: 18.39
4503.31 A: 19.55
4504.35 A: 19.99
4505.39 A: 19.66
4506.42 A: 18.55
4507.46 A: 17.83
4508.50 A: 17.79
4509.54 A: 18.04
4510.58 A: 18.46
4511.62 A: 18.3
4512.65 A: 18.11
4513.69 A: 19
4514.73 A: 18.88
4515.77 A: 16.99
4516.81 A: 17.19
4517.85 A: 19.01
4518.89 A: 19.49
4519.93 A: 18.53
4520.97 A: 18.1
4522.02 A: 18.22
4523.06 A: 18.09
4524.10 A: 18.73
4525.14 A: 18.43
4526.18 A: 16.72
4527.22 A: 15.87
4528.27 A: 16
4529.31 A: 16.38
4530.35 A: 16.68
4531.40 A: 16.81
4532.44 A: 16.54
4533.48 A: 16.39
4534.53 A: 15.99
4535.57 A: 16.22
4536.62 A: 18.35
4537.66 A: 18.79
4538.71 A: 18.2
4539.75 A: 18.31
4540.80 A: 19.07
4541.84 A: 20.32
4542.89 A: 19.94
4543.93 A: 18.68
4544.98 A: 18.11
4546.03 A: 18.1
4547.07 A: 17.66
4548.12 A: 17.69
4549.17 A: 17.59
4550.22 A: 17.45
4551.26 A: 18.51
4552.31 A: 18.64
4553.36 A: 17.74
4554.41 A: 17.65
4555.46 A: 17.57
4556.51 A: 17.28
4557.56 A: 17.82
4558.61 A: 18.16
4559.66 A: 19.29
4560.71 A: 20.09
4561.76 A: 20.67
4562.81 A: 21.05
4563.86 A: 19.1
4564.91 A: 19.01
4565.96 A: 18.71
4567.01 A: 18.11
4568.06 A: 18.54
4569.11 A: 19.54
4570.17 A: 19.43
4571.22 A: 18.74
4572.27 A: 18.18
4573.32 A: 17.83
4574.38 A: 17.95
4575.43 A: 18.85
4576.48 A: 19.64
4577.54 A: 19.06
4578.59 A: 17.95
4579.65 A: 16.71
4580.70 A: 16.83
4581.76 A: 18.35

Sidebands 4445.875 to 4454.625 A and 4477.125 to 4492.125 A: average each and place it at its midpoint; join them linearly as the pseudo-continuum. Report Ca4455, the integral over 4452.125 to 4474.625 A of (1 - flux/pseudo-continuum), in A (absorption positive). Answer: 1.6 A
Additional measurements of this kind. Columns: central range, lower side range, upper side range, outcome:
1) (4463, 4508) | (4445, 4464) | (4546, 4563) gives -2.0 A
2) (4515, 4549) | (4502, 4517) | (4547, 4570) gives 1.3 A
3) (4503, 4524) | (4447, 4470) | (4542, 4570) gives -0.7 A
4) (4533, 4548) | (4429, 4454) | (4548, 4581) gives 0.1 A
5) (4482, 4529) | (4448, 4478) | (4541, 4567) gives -0.8 A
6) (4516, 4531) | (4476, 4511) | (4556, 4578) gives 0.7 A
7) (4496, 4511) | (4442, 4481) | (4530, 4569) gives -0.7 A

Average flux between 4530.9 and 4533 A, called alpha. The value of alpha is 16.7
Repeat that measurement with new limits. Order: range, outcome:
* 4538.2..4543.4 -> 19.2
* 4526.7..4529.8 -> 16.1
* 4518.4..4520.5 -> 19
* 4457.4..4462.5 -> 15.6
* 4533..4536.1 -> 16.2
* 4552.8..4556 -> 17.6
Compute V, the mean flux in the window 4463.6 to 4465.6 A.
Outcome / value 16.4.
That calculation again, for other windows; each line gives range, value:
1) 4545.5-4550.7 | 17.7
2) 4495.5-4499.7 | 18.3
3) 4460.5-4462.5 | 15.2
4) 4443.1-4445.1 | 17.9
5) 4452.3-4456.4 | 16.5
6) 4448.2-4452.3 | 18.6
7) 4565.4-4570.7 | 18.9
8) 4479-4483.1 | 17.4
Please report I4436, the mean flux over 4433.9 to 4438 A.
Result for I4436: 16.8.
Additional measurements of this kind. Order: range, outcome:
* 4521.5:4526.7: 18.1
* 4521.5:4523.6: 18.2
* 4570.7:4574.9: 18.2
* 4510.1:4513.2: 18.3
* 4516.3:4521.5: 18.4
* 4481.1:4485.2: 18.1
